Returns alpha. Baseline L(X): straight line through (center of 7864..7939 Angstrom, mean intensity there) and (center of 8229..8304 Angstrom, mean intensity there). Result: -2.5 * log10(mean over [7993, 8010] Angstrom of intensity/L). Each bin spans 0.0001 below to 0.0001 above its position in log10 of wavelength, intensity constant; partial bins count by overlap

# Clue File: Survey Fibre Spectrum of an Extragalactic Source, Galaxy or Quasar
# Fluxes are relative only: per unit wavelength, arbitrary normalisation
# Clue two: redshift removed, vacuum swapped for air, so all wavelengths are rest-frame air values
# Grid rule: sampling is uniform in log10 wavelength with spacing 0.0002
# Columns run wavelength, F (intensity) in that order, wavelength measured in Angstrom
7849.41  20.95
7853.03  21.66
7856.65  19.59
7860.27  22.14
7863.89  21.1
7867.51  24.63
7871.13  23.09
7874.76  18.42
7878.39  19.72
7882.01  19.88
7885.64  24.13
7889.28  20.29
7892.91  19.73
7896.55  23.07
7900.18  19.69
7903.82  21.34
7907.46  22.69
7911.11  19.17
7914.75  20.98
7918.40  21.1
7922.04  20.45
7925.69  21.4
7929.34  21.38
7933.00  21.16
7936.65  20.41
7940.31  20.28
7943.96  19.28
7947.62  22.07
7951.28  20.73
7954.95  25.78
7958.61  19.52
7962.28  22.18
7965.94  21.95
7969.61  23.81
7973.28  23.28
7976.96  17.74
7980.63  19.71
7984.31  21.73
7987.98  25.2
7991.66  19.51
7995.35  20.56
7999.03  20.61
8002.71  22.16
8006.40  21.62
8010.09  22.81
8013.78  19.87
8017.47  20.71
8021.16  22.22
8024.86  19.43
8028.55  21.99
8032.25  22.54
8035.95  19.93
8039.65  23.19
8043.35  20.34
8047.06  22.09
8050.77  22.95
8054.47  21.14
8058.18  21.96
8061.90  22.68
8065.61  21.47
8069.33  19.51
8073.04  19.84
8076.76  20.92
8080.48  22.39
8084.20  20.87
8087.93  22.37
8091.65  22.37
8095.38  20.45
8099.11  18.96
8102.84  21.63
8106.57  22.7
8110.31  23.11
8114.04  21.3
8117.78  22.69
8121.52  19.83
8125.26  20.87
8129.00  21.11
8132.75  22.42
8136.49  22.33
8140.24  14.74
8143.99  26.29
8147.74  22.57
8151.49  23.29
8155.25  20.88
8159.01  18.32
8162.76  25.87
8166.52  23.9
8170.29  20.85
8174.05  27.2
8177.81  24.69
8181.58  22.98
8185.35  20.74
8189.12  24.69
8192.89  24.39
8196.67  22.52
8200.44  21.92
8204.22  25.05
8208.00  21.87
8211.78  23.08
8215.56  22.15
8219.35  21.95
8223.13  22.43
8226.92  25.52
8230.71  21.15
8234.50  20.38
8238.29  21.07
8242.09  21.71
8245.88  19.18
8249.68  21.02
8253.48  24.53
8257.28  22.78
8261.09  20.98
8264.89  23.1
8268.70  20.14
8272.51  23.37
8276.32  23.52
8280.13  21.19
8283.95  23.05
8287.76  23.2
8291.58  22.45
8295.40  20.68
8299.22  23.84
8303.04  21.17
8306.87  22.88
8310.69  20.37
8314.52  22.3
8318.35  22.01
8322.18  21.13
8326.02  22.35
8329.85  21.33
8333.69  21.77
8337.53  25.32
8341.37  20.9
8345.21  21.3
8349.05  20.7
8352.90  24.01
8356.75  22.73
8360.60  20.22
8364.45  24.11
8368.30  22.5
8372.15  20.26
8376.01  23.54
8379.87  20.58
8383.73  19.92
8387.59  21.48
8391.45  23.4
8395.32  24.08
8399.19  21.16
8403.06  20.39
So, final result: 0.00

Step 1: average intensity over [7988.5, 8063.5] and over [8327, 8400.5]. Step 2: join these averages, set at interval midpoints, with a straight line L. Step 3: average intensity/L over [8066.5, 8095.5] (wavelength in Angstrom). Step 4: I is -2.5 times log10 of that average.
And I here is 0.02 mag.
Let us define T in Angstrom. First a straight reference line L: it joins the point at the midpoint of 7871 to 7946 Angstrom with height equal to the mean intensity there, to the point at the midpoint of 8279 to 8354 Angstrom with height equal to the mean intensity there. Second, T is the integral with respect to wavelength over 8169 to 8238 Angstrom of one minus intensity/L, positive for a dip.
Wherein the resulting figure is -3.9 Angstrom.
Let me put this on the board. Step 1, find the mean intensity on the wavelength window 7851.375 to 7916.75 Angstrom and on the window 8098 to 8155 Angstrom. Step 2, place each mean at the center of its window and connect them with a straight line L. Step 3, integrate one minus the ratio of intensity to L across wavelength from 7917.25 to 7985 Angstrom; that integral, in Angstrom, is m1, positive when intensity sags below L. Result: 0.1 Angstrom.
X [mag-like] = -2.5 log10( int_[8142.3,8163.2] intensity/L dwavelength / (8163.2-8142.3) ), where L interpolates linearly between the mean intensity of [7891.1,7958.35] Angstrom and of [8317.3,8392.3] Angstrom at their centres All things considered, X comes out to -0.05 mag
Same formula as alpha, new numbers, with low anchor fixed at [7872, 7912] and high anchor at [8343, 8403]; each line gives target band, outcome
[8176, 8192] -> -0.09 mag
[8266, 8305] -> -0.03 mag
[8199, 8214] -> -0.07 mag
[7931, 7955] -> -0.01 mag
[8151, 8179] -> -0.08 mag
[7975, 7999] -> 0.02 mag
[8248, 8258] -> -0.06 mag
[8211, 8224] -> -0.04 mag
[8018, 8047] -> -0.01 mag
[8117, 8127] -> 0.02 mag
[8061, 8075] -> 0.02 mag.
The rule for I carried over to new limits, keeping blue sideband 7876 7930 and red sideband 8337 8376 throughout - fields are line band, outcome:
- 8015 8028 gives 0.02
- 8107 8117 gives -0.04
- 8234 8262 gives 0.02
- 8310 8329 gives 0.02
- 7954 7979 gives -0.04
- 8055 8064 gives -0.04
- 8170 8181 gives -0.14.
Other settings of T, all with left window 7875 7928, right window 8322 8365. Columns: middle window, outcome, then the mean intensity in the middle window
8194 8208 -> -0.85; 23.1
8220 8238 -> -0.34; 22.2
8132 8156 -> -0.25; 21.8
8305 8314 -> 0.13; 21.7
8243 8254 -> 0.33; 21.2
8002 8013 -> -0.40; 22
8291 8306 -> -0.03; 22.1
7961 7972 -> -0.84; 22.7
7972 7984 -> 0.47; 20.3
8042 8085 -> -0.03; 21.4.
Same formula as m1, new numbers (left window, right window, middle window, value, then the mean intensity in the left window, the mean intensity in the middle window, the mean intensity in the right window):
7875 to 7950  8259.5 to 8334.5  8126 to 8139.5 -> 0.2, 20.9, 21.3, 22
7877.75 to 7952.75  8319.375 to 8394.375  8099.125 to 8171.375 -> -1.0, 20.9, 21.8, 22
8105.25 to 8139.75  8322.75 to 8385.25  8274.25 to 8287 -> -0.5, 21.5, 22.7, 22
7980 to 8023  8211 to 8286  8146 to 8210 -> -3.3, 21.4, 23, 22.1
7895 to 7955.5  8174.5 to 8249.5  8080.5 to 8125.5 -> 1.1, 21.1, 21.5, 22.6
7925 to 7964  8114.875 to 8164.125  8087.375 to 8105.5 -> 0.3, 21.3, 21.1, 21.6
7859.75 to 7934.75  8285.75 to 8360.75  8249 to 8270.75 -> -0.2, 21.2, 22.2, 22.1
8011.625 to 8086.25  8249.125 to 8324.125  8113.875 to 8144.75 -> 0.7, 21.3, 21.1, 22.2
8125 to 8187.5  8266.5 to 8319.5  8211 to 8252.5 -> 0.8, 22.3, 21.8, 22.2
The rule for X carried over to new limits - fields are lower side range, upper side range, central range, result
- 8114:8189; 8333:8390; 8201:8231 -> -0.039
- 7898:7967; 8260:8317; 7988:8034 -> 0.002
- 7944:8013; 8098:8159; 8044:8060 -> -0.018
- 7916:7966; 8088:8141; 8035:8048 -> -0.011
